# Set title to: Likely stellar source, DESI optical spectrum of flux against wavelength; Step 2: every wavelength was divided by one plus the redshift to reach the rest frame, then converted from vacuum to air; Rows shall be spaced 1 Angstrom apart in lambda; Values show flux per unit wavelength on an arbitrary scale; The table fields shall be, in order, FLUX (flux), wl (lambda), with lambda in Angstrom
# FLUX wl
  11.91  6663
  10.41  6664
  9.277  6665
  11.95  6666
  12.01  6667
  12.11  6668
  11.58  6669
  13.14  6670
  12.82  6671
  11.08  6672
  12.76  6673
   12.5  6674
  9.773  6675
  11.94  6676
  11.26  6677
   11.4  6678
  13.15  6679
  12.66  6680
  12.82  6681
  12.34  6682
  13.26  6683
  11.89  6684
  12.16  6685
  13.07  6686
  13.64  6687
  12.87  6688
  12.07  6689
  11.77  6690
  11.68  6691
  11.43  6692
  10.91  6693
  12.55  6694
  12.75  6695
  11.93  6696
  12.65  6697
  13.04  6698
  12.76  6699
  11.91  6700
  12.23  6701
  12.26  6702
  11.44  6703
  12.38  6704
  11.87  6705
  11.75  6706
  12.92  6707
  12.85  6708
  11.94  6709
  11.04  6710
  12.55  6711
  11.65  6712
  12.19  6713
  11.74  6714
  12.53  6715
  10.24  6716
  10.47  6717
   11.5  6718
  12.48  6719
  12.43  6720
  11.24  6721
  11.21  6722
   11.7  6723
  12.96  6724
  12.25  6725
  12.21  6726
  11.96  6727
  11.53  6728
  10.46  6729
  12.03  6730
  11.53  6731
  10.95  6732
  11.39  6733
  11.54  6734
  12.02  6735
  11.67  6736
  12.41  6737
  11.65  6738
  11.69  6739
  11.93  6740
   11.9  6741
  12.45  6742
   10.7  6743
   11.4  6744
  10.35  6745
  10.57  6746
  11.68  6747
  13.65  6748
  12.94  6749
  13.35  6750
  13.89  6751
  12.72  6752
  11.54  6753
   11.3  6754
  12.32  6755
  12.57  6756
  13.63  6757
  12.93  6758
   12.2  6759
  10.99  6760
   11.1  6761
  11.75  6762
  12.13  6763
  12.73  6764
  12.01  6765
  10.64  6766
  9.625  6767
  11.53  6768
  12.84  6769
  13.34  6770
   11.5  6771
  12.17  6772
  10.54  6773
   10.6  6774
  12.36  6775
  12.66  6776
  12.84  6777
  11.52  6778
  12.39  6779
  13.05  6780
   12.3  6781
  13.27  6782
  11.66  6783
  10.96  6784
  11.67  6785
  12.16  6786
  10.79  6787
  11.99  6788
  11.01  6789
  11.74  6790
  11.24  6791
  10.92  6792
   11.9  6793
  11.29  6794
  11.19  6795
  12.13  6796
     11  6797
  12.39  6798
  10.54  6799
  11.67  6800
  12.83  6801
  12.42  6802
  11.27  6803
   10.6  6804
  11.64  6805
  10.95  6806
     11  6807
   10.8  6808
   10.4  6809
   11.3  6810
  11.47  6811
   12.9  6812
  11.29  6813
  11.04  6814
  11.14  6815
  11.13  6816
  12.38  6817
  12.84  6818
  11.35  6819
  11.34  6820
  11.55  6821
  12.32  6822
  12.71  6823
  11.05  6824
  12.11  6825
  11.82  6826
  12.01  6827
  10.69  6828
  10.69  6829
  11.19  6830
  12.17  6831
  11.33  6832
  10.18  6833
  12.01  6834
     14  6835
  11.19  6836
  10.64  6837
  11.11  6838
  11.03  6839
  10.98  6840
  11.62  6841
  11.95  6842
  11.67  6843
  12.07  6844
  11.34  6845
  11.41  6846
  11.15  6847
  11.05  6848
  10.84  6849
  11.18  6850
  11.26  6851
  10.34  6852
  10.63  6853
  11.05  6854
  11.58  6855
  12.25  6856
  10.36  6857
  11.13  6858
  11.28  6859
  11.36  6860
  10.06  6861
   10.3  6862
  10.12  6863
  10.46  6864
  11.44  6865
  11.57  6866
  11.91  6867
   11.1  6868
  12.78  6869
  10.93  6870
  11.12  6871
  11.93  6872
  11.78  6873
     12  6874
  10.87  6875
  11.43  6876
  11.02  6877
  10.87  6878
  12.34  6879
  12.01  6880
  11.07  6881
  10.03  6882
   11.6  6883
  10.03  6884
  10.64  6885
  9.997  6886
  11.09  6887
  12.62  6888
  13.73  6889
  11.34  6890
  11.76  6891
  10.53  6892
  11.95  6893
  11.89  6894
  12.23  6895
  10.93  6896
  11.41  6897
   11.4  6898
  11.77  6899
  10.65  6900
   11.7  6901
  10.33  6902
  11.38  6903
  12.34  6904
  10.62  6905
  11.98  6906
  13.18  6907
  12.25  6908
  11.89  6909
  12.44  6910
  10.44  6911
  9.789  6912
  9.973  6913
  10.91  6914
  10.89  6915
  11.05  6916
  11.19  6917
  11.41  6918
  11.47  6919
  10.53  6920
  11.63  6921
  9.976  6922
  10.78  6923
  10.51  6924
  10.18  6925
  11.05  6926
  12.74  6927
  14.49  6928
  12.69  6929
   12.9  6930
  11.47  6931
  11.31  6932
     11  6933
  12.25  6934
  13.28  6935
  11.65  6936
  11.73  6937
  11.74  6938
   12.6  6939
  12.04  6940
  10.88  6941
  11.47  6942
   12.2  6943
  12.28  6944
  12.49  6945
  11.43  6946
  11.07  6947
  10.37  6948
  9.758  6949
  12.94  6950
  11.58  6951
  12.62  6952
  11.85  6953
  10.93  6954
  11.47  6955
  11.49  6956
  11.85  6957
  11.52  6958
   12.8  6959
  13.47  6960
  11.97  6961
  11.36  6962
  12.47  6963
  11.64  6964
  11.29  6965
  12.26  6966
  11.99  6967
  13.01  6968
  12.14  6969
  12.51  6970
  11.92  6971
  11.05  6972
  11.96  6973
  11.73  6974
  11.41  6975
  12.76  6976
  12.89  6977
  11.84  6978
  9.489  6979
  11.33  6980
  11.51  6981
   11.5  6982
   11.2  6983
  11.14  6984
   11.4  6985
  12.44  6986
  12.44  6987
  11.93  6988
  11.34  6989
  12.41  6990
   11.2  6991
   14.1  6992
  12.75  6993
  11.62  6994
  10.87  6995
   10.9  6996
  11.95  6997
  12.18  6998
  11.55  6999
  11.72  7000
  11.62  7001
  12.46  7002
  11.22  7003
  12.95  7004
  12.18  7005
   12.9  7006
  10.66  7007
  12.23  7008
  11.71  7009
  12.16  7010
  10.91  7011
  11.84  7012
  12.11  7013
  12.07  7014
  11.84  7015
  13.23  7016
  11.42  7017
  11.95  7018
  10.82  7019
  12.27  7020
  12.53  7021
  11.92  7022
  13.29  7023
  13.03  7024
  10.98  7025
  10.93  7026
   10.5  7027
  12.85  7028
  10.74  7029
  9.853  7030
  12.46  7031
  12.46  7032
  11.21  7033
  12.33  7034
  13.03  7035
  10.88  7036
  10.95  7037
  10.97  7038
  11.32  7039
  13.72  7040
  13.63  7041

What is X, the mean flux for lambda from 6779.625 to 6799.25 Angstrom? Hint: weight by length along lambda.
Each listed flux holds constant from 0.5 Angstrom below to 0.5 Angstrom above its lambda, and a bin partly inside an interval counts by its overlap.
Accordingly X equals 11.7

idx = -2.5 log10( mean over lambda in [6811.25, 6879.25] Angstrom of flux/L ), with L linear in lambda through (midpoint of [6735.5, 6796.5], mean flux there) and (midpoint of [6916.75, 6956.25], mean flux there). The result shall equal 0.04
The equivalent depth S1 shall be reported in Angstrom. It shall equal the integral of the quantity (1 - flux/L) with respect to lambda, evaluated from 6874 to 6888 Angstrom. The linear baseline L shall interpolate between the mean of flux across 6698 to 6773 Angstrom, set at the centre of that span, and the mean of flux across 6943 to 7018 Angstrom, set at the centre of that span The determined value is 0.9 Angstrom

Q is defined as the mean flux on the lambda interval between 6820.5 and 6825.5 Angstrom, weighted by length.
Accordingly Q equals 11.9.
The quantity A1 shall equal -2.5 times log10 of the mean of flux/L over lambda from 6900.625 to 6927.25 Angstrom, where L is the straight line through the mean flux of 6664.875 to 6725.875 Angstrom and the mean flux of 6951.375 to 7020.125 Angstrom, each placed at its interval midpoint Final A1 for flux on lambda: 0.069 mag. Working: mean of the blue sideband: 12.1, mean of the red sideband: 11.9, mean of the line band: 11.2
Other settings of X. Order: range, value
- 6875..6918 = 11.3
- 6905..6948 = 11.6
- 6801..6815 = 11.4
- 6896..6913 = 11.4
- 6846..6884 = 11.2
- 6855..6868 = 11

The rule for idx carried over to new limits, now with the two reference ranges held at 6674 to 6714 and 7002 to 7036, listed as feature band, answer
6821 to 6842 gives 0.05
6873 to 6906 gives 0.06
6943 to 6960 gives 0.02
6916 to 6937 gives 0.03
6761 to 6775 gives 0.04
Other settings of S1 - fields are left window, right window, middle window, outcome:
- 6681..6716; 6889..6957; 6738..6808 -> 1.0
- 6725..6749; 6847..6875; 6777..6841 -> -1.2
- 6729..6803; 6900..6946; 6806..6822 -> 0.4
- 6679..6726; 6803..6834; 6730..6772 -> -0.3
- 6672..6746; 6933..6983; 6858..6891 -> 1.6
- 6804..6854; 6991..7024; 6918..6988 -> 0.4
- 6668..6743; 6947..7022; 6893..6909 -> 0.4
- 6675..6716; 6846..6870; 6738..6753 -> -0.3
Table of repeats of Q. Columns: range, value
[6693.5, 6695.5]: 12.7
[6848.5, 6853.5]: 10.8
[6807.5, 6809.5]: 10.6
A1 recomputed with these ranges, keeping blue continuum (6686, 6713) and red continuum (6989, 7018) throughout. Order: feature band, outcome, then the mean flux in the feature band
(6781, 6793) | 0.046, 11.6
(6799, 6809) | 0.069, 11.4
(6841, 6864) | 0.091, 11.1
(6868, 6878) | 0.053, 11.5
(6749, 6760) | -0.037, 12.6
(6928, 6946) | -0.005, 12.1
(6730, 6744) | 0.045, 11.7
